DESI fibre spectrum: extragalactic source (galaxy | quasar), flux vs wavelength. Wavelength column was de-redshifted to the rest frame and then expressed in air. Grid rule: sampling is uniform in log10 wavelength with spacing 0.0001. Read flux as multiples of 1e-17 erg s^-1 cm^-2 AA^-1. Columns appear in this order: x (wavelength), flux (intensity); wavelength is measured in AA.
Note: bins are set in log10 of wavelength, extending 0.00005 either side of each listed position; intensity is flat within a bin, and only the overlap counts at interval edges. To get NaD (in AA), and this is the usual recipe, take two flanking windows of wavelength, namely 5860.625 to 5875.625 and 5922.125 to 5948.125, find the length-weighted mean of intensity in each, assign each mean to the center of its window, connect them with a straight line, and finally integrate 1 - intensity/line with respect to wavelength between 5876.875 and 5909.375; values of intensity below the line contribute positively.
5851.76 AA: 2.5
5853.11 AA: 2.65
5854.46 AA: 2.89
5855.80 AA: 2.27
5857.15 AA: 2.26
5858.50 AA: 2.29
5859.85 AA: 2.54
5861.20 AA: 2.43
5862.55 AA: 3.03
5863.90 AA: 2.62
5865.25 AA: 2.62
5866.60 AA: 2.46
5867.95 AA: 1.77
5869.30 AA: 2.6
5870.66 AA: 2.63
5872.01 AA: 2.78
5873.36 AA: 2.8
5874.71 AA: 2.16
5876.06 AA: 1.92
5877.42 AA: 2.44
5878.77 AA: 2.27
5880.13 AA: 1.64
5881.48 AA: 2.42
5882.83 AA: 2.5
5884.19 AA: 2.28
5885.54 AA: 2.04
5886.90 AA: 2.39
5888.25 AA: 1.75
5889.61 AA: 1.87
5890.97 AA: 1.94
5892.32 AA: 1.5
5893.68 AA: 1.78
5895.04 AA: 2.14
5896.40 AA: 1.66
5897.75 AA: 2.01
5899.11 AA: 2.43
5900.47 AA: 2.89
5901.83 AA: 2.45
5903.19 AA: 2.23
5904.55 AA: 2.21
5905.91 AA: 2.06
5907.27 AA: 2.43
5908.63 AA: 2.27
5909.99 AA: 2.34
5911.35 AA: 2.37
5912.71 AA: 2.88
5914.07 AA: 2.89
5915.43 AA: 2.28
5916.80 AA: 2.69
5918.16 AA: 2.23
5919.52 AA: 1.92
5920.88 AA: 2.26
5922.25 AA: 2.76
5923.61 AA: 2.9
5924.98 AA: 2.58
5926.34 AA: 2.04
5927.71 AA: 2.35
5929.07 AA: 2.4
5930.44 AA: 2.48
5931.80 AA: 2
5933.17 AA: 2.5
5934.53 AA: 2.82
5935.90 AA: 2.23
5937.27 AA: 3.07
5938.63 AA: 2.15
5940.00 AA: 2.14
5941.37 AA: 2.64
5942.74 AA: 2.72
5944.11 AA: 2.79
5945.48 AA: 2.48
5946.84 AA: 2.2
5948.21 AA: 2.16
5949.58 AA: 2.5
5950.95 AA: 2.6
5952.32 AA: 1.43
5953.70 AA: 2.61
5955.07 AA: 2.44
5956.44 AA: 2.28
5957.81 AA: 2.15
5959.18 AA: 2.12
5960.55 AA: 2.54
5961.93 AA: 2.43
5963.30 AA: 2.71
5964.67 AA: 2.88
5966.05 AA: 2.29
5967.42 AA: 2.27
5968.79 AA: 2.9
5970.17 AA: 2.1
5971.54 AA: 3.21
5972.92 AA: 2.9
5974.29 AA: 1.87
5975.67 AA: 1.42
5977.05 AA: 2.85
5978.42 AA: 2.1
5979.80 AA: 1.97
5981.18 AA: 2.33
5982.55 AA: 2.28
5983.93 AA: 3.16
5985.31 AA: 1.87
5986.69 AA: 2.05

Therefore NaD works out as 4.64 AA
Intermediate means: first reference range 2.53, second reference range 2.47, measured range 2.15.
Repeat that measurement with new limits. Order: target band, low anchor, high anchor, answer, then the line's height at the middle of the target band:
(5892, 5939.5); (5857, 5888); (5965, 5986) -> 0.47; 2.38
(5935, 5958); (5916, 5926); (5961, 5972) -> 1.20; 2.53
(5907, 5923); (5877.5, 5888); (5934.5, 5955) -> -0.85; 2.32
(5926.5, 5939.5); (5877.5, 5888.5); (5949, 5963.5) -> -0.77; 2.29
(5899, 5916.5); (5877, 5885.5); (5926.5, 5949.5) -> -0.86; 2.33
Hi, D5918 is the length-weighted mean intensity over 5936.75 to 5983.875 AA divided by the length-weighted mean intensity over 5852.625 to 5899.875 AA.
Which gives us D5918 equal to 1.06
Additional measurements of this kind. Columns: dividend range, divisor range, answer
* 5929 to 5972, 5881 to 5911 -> 1.13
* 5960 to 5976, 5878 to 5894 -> 1.22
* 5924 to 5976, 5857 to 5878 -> 0.98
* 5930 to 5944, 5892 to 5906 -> 1.16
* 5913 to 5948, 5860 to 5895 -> 1.09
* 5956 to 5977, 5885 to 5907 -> 1.16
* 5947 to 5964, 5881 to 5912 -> 1.07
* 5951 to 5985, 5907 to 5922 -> 0.98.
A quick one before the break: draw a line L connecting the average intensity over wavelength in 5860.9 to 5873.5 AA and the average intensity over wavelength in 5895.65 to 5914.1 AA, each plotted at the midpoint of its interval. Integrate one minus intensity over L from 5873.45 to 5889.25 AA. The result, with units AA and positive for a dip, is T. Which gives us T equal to 1.9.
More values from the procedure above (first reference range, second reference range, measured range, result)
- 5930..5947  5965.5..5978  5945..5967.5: 0.8 AA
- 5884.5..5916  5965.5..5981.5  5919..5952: -2.3 AA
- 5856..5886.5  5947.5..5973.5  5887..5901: 2.3 AA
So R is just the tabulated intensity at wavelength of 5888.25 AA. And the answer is 1.75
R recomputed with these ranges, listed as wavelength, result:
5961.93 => 2.43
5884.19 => 2.28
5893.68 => 1.78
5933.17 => 2.5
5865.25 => 2.62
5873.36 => 2.8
